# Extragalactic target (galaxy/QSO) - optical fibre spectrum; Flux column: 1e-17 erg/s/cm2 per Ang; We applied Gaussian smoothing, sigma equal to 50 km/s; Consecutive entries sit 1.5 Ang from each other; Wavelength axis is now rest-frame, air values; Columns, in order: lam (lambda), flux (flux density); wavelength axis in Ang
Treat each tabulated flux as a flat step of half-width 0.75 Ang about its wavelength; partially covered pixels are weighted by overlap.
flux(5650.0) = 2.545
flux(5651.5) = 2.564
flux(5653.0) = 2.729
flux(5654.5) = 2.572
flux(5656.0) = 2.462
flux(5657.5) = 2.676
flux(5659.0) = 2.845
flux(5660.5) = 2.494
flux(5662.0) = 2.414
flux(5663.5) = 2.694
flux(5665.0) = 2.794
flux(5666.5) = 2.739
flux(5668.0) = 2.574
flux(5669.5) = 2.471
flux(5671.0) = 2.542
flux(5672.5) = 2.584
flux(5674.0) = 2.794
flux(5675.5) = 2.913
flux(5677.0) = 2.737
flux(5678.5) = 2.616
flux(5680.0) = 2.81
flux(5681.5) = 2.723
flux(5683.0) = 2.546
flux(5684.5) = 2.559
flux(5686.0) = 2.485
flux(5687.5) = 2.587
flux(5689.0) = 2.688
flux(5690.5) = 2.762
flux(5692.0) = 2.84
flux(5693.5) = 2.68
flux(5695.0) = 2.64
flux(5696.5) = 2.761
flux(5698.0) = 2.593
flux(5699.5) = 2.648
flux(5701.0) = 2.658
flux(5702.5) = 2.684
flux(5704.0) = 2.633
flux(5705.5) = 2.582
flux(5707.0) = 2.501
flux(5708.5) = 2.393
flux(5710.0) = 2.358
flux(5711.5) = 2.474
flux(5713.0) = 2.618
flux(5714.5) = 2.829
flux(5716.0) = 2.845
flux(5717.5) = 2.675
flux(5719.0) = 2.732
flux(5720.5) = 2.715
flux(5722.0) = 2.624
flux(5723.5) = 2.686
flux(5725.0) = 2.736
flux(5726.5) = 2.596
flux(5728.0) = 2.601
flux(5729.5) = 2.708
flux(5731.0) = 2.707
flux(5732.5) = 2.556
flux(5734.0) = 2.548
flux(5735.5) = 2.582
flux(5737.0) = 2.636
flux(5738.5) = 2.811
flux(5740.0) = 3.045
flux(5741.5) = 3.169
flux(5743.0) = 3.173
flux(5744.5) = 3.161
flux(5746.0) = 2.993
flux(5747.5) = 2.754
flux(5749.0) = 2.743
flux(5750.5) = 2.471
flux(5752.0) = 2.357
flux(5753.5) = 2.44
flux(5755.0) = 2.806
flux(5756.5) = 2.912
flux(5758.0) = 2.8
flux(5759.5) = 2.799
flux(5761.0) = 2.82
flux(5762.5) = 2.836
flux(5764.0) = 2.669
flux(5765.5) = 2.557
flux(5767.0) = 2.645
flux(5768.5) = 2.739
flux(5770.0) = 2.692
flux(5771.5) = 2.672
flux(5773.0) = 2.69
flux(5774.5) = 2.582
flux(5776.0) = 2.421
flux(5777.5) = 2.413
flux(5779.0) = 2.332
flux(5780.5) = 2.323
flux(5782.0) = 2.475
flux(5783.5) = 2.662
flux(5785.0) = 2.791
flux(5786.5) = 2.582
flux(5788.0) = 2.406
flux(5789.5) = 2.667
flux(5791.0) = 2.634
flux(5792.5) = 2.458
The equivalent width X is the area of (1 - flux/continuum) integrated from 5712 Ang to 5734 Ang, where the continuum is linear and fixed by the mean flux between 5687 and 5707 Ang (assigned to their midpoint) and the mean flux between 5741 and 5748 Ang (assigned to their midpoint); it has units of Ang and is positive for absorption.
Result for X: 1.5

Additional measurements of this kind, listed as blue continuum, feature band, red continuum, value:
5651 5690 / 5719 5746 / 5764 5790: -1.81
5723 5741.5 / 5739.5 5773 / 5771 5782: -2.51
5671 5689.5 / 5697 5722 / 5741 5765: 0.89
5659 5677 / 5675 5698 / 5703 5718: -0.52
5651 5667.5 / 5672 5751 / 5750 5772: -1.14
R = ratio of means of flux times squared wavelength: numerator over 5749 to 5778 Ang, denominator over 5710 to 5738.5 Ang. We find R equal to 1.0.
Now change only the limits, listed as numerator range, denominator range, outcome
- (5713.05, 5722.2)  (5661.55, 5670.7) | 1.06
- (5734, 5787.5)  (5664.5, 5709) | 1.04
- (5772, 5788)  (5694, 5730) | 0.98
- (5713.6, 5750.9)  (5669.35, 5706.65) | 1.06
